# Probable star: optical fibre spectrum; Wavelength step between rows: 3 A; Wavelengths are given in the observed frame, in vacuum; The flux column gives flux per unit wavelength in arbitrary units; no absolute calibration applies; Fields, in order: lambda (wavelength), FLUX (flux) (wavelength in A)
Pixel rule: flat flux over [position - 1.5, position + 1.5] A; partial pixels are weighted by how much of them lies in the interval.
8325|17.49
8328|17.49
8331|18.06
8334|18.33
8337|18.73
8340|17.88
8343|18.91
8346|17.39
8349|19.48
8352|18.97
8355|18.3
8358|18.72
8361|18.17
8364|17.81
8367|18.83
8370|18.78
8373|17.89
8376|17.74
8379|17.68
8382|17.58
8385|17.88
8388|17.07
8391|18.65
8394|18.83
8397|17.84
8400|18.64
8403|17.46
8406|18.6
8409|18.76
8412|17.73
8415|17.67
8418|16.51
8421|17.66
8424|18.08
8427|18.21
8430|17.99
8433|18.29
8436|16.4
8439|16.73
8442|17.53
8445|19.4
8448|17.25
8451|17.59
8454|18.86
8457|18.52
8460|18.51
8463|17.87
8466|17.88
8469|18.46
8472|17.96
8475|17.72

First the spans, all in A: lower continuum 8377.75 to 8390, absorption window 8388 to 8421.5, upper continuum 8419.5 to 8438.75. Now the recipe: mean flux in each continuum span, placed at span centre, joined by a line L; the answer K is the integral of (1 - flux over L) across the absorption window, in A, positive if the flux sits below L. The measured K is -0.67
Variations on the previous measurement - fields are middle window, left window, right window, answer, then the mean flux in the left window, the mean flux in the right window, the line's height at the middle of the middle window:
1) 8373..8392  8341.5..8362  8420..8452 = 0.54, 18.6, 17.7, 18.3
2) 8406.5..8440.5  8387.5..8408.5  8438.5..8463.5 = 0.93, 18.2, 18.1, 18.2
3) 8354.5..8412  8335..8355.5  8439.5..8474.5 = 0.72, 18.5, 18.1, 18.4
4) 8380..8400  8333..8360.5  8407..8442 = 0.01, 18.5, 17.6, 18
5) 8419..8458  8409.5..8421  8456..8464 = 0.11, 17.5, 18.3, 17.9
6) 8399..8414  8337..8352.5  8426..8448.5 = -0.18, 18.5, 17.7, 18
